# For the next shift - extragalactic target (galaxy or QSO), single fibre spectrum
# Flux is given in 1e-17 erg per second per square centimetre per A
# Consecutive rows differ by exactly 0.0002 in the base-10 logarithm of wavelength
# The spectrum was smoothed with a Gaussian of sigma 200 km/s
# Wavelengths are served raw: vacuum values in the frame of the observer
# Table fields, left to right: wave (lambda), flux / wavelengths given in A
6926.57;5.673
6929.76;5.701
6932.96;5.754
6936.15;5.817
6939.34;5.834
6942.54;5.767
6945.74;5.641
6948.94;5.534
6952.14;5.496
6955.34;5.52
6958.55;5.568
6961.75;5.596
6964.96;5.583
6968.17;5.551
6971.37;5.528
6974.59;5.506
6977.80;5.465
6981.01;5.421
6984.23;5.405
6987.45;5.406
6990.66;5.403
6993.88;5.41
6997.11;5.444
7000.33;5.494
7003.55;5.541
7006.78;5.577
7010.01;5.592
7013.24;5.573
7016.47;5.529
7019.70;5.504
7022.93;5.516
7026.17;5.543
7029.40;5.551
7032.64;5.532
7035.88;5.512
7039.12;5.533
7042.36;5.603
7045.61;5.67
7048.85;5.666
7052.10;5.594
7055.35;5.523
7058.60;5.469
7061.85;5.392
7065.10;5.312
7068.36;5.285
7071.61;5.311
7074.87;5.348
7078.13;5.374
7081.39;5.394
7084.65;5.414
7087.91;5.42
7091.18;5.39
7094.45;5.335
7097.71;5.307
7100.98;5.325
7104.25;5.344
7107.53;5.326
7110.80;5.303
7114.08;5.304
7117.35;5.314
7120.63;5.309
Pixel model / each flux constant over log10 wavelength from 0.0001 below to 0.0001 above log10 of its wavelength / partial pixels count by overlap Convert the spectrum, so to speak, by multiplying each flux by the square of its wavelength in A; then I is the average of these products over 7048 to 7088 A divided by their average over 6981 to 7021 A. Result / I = 1.01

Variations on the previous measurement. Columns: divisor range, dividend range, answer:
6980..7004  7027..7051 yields 1.04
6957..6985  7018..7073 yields 1.02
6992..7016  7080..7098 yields 1.00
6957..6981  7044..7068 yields 1.02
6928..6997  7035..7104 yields 1.01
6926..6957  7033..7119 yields 0.99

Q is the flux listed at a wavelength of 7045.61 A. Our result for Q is 5.67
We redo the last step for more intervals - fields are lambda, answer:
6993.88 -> 5.41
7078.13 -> 5.374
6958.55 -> 5.568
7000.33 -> 5.494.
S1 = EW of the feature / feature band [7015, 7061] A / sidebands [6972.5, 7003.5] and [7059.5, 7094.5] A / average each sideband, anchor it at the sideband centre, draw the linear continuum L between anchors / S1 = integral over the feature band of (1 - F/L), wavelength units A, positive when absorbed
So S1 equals -1.3 A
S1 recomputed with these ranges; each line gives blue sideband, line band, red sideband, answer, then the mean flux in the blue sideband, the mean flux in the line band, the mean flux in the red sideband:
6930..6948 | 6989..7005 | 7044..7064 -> 0.5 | 5.75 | 5.46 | 5.55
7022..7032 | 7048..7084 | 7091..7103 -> 0.0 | 5.54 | 5.42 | 5.34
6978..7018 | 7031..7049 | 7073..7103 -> -0.5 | 5.48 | 5.58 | 5.37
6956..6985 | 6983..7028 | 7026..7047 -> 0.4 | 5.52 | 5.5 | 5.56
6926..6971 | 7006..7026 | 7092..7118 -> -0.2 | 5.64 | 5.55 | 5.32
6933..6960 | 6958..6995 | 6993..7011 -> 0.6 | 5.65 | 5.49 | 5.51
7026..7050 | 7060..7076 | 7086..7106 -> 0.4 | 5.58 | 5.33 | 5.35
